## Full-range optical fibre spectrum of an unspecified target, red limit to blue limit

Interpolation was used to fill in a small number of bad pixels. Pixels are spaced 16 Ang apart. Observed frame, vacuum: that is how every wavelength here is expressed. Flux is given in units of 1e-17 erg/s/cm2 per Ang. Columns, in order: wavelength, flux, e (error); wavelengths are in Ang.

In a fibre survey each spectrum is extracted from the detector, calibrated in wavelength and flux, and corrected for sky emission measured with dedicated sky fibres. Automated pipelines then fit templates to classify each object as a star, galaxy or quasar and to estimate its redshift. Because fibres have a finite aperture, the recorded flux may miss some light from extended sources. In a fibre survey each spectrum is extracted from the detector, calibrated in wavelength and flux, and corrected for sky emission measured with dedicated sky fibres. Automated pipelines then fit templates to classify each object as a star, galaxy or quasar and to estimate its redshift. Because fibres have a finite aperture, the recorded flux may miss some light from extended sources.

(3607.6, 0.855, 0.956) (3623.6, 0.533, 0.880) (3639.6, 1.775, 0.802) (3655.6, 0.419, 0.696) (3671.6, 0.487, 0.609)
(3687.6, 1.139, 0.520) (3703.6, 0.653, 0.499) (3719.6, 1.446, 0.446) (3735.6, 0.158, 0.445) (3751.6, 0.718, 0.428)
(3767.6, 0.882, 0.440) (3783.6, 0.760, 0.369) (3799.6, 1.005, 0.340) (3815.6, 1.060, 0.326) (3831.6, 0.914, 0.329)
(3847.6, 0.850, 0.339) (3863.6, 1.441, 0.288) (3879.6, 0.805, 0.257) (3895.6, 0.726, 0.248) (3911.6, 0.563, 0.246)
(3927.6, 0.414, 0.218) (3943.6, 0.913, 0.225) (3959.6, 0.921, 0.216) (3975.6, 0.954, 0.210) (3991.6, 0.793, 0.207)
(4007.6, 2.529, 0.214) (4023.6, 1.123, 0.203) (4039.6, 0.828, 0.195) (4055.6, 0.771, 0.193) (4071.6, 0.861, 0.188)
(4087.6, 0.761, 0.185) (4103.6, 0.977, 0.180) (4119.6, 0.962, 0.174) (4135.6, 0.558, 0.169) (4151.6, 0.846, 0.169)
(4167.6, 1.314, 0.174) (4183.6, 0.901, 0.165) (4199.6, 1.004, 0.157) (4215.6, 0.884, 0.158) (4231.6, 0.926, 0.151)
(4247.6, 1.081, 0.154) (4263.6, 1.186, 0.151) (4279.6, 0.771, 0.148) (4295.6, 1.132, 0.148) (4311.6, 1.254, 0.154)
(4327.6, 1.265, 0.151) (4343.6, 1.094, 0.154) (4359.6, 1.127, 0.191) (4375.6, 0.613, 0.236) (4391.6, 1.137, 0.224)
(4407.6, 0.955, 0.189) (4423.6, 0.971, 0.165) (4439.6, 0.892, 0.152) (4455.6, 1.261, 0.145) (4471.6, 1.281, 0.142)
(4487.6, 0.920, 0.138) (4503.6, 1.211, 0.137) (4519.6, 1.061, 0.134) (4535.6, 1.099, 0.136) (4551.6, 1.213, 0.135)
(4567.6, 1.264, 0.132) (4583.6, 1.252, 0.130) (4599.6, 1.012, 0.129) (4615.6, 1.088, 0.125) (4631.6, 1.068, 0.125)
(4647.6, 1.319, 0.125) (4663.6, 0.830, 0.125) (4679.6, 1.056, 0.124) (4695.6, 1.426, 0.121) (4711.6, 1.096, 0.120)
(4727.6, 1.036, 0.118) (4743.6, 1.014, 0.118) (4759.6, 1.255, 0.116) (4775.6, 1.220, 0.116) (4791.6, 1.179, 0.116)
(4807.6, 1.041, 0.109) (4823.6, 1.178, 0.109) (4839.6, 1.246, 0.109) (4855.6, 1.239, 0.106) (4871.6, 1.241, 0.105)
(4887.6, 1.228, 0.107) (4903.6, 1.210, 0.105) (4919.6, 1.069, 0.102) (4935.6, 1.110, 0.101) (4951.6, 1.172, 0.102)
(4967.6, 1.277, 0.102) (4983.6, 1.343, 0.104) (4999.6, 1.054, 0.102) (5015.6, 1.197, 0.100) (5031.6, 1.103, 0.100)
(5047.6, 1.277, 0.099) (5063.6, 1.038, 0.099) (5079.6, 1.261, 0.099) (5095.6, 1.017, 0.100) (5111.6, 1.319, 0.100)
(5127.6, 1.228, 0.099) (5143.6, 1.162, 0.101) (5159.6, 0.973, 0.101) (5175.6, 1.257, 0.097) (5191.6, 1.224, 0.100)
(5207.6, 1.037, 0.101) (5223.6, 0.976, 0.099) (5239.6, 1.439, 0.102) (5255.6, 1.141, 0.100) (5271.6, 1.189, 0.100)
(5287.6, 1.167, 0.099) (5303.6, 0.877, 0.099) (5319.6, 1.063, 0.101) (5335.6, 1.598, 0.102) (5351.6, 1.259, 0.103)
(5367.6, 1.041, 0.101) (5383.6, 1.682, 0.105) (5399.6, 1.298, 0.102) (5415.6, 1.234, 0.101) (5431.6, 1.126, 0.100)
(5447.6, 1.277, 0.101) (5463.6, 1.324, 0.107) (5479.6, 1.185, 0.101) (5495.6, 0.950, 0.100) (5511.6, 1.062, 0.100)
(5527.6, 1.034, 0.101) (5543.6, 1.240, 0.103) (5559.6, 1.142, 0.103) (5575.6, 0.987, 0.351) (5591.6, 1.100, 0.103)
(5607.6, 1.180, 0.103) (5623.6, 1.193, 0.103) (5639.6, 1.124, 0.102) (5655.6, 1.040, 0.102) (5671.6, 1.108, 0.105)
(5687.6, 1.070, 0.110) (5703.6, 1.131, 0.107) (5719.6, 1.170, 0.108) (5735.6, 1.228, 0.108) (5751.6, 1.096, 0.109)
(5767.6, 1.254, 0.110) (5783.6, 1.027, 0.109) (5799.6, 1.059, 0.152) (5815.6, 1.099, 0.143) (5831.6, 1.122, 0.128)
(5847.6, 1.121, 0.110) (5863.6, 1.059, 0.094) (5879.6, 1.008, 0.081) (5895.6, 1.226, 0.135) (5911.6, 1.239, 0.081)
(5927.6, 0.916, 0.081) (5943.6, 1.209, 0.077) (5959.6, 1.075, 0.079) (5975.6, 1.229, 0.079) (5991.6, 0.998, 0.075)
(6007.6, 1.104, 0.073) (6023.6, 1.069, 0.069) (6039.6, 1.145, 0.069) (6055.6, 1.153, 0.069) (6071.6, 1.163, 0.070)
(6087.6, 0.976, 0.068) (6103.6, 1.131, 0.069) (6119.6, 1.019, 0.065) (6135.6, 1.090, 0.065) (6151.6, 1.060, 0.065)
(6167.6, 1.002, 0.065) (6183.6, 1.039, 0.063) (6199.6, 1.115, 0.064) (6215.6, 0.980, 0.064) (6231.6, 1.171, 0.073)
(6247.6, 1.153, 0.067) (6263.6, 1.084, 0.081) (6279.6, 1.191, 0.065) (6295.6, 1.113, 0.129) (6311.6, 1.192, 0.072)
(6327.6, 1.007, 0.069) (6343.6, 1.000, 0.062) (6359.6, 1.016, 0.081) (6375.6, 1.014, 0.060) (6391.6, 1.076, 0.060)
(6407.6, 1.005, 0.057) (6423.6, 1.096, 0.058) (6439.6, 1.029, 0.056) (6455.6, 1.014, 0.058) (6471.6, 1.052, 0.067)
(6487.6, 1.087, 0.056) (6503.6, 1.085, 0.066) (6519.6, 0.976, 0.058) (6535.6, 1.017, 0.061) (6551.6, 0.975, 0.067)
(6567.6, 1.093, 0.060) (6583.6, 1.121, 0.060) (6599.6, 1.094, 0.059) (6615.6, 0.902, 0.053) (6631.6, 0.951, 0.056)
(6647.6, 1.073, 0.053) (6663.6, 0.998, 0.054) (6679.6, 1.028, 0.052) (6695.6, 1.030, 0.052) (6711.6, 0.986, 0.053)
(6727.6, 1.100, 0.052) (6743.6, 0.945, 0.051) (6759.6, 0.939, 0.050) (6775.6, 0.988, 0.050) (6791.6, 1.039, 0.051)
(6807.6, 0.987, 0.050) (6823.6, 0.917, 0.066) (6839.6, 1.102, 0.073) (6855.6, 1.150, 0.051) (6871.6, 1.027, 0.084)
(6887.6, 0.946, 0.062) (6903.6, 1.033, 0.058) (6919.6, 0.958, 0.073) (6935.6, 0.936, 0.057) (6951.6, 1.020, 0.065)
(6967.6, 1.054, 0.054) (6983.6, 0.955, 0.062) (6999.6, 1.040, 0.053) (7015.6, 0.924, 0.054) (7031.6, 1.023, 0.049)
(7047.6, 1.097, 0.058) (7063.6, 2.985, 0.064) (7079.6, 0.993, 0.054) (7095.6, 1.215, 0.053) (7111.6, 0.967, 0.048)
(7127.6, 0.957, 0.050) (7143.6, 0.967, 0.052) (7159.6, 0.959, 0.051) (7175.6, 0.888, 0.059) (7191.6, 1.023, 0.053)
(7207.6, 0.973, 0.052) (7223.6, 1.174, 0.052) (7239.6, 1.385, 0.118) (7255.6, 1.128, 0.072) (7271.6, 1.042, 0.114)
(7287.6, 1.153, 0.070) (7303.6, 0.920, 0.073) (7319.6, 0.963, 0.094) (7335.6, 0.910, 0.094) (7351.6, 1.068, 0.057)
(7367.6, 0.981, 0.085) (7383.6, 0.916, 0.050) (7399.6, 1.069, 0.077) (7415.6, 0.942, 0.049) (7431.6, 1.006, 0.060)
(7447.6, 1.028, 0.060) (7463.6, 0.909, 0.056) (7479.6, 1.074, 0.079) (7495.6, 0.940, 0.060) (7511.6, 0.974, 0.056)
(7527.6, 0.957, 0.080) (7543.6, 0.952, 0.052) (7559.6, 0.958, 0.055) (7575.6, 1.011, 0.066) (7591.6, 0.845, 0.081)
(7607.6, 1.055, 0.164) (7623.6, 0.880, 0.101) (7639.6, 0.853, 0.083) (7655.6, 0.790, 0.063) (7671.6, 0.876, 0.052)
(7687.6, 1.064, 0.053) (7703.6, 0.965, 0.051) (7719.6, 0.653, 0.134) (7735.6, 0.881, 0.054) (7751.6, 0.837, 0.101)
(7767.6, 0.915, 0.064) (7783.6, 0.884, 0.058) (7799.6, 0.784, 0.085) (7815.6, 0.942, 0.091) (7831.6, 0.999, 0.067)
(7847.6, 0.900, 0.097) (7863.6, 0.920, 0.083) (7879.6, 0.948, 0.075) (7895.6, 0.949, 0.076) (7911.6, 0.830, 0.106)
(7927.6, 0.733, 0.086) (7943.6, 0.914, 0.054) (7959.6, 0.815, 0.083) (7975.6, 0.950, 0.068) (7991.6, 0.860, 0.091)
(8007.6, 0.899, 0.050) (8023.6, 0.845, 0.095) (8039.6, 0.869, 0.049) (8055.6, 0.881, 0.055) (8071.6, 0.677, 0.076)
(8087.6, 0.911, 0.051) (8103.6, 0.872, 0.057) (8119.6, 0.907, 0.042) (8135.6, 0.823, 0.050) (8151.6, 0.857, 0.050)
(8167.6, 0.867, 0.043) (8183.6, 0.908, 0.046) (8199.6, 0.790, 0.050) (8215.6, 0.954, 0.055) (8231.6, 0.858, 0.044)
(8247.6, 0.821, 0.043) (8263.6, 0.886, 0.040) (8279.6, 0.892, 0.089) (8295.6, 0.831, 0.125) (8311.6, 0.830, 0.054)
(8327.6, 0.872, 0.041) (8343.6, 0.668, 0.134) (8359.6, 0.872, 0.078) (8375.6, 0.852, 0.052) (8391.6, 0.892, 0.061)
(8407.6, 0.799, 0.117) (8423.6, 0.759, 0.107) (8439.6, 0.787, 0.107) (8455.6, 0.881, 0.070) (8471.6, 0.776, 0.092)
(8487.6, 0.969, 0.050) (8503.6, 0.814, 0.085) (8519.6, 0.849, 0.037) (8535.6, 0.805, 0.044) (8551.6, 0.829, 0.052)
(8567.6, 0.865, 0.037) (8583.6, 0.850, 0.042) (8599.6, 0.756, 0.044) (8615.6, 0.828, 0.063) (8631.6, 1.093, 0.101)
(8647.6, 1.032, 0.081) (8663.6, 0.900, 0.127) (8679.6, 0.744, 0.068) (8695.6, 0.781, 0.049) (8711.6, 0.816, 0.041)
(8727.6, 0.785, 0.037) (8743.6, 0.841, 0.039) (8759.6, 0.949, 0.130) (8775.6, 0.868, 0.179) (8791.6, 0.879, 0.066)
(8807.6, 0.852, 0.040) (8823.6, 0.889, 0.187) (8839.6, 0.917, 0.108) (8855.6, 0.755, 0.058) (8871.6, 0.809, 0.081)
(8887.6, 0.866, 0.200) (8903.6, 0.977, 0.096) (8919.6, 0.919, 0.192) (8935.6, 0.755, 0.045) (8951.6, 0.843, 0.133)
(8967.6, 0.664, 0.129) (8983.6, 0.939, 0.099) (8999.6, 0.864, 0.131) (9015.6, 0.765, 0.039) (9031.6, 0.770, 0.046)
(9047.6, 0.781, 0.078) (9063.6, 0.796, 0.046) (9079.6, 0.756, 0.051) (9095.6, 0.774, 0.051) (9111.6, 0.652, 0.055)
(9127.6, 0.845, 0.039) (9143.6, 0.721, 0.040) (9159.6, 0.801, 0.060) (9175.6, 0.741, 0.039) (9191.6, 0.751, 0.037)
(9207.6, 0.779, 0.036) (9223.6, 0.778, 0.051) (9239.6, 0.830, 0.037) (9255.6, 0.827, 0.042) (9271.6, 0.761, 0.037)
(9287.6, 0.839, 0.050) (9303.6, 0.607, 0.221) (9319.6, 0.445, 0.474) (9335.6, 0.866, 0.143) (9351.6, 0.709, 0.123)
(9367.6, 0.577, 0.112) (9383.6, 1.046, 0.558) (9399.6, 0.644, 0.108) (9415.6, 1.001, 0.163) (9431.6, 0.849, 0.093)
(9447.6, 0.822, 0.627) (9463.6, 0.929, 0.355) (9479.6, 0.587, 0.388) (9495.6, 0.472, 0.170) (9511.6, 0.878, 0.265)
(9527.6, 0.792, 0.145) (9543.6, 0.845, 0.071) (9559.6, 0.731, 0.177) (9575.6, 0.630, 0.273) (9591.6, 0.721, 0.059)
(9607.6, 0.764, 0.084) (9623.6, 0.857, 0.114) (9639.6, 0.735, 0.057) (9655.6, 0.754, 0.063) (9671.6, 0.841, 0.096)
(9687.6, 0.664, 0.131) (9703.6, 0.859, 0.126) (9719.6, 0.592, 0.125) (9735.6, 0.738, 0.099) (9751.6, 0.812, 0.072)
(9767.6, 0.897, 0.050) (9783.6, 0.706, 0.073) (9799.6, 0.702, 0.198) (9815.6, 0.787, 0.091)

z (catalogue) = 0.08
